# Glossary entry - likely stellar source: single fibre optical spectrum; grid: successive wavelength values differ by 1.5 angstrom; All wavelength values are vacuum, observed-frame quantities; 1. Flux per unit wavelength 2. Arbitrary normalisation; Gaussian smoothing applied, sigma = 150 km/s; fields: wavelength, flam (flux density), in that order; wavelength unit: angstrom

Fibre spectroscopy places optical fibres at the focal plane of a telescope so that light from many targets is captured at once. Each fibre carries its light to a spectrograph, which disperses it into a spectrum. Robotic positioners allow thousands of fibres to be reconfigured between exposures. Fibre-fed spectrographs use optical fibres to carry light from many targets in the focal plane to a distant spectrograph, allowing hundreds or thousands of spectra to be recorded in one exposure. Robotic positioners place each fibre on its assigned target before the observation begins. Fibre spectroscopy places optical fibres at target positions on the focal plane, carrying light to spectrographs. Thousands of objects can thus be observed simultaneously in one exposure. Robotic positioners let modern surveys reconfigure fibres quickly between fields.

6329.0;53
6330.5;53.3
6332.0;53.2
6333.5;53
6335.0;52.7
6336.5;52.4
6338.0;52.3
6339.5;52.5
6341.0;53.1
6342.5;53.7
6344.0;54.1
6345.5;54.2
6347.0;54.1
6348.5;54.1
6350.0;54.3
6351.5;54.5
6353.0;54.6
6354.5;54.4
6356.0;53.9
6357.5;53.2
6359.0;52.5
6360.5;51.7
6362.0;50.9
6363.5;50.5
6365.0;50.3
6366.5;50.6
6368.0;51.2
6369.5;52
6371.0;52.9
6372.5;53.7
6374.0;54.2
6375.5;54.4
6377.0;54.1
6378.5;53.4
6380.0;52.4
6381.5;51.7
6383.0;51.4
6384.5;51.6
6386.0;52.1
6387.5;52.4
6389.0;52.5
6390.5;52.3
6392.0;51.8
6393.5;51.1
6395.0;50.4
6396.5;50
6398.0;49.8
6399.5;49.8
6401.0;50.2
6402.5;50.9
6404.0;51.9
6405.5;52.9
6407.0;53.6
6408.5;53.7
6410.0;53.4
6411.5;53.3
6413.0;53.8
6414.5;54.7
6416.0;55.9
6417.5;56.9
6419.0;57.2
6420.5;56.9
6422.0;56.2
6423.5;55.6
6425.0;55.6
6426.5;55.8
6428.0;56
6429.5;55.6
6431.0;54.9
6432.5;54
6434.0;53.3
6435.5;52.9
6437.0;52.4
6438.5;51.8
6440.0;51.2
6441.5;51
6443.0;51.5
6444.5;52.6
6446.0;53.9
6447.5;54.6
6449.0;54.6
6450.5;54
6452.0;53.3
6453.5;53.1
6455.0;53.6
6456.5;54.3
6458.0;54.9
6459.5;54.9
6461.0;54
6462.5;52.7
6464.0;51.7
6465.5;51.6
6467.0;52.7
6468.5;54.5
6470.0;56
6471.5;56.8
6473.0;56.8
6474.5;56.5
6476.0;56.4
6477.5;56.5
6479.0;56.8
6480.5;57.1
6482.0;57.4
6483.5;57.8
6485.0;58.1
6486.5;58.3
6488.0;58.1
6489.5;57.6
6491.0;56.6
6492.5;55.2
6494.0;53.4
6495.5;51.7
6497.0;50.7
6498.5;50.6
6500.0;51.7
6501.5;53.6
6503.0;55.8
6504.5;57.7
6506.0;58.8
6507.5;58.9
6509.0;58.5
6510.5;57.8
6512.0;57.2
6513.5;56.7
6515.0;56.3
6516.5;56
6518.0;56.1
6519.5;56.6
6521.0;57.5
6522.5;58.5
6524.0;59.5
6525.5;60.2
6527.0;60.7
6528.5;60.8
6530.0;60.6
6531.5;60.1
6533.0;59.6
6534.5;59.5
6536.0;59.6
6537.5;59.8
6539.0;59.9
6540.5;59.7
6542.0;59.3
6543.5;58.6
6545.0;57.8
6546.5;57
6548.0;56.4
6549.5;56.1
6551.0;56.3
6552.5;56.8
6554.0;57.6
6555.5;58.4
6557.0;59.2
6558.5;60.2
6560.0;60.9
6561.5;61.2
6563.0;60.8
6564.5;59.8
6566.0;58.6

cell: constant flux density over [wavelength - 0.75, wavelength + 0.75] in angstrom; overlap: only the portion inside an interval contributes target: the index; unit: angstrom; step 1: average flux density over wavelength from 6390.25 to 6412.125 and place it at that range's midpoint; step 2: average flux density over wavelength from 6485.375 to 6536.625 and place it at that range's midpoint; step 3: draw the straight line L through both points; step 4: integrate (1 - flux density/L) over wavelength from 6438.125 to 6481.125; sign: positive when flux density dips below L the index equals 0.33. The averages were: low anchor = 51.6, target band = 54.1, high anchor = 57.1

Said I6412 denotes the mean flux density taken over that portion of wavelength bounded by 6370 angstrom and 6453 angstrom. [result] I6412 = 53.2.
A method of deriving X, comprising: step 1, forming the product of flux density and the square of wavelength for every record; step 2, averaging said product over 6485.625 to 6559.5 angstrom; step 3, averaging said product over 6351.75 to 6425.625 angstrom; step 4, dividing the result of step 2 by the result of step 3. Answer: 1.13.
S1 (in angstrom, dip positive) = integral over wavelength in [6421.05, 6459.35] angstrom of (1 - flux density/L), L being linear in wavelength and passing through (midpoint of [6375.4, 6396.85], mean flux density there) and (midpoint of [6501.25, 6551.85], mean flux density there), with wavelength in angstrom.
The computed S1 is 0.37 angstrom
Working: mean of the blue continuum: 52.1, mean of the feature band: 53.9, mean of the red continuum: 58.2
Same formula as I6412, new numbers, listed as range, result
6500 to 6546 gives 58.3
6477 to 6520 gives 56.1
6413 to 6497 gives 54.8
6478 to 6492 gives 57.5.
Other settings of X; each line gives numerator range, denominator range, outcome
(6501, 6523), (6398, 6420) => 1.10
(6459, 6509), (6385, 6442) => 1.06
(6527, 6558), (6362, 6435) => 1.16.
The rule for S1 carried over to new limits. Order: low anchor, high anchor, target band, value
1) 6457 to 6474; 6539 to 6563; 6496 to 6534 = -0.3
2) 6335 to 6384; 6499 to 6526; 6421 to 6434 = -0.2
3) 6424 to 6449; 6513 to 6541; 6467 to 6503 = 0.6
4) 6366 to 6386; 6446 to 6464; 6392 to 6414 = 0.5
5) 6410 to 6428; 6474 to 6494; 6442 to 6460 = 0.8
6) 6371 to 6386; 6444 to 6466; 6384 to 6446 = 0.1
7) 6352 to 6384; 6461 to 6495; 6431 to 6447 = 0.6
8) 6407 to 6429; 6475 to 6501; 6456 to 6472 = 0.4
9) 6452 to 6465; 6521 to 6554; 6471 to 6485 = -0.5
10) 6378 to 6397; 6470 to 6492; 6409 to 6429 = -0.7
